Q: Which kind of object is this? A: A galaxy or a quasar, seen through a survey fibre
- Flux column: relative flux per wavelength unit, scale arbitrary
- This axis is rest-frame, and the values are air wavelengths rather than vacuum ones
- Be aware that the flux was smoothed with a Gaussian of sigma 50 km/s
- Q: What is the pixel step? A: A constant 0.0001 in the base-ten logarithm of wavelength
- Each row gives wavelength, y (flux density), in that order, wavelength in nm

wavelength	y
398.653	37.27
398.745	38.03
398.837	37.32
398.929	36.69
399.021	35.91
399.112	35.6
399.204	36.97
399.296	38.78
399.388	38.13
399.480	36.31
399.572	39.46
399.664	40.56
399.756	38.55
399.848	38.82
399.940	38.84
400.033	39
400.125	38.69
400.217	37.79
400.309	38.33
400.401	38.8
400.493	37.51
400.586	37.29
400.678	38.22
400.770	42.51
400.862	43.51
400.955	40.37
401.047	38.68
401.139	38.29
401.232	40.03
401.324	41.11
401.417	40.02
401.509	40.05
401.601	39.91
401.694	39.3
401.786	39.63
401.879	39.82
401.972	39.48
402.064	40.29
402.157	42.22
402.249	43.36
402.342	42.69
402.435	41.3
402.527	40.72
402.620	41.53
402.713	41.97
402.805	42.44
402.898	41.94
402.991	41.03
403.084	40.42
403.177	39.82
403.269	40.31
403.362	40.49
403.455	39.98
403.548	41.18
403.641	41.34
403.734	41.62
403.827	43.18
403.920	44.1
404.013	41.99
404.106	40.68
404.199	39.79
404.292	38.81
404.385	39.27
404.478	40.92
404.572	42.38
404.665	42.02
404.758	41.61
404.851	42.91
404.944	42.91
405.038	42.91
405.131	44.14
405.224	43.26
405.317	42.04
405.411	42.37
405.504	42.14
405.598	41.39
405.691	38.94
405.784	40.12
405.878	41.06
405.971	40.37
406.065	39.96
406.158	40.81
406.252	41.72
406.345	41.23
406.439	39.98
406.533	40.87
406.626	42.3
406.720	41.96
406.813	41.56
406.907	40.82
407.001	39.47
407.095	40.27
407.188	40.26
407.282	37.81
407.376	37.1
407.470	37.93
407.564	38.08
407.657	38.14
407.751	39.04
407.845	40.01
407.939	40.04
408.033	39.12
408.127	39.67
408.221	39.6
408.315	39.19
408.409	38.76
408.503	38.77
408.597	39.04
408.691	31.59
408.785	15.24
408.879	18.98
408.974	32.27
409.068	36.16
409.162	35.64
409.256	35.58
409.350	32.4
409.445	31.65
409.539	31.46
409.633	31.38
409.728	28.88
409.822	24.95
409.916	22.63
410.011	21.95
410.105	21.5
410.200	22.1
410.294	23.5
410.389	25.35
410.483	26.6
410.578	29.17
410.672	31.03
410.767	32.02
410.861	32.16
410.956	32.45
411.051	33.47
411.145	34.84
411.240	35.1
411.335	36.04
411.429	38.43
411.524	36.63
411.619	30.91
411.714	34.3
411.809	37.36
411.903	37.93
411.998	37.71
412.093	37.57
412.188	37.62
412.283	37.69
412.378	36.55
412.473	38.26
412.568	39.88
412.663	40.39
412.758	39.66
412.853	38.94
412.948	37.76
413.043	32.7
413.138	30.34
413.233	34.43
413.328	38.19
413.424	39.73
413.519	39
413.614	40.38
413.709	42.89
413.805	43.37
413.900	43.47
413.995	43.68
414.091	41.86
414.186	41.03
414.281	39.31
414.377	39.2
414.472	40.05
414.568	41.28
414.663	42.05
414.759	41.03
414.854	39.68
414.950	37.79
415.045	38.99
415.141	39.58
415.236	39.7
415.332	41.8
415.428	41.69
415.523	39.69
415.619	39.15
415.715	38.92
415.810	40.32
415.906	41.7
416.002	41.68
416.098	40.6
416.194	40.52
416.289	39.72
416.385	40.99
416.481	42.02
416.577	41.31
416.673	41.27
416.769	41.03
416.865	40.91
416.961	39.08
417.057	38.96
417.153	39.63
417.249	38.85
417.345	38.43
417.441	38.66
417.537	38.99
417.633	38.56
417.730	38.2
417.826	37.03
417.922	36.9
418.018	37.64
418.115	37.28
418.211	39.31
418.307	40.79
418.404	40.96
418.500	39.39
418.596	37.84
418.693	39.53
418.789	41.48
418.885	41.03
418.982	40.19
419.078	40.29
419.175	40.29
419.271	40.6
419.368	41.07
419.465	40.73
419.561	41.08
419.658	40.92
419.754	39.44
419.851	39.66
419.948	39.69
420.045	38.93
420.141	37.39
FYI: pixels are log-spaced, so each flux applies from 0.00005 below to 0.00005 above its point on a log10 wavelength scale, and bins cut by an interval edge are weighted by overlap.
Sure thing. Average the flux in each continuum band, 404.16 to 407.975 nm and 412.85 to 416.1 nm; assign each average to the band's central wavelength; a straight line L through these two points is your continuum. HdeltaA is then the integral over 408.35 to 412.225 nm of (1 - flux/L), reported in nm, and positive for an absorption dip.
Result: 0.84 nm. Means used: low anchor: 40.7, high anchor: 39.8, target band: 31.5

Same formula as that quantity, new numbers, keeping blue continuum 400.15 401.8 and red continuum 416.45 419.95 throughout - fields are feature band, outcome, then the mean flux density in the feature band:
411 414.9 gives 0.131 nm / 38.3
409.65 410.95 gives 0.427 nm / 26.6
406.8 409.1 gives 0.169 nm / 36.7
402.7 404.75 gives -0.083 nm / 41.2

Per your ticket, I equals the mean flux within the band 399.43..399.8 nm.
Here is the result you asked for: 38.7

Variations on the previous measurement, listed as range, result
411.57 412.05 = 35.7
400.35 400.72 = 37.9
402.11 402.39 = 42.7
